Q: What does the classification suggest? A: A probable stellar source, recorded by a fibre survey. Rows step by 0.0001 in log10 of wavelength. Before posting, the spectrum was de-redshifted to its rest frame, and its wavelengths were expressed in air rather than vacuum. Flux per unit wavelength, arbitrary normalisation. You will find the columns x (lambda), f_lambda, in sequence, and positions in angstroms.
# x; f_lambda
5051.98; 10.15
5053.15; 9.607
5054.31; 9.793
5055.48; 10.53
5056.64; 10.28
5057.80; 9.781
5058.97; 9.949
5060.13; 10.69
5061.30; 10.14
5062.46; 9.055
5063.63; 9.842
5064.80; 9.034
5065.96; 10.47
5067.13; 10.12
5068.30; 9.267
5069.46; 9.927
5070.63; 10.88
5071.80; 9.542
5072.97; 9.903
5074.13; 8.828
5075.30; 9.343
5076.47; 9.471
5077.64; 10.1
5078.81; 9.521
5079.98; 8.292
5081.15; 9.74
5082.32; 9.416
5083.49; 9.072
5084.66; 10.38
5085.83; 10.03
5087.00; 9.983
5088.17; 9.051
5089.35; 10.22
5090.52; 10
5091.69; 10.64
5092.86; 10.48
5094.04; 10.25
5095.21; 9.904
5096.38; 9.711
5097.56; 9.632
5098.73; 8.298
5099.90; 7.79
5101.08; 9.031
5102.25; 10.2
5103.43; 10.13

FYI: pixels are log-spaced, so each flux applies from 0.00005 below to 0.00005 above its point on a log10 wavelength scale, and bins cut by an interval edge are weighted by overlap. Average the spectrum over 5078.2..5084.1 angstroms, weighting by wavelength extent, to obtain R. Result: 9.22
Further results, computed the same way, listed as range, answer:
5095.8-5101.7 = 8.9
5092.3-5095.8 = 10.2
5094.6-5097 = 9.81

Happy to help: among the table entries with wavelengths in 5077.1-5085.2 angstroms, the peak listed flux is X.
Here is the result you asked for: 10.38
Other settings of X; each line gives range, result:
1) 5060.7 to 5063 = 10.14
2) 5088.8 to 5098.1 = 10.64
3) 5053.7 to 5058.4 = 10.53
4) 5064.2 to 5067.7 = 10.47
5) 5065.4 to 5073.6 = 10.88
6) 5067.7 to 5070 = 9.927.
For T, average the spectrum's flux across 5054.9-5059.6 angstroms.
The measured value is 10.2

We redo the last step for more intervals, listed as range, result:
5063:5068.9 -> 9.74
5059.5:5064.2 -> 9.94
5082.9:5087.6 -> 9.87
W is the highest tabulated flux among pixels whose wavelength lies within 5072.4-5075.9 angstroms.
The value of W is 9.903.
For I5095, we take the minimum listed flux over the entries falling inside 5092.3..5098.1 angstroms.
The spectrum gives 9.632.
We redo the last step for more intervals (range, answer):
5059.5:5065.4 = 9.034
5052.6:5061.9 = 9.607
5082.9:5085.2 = 9.072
